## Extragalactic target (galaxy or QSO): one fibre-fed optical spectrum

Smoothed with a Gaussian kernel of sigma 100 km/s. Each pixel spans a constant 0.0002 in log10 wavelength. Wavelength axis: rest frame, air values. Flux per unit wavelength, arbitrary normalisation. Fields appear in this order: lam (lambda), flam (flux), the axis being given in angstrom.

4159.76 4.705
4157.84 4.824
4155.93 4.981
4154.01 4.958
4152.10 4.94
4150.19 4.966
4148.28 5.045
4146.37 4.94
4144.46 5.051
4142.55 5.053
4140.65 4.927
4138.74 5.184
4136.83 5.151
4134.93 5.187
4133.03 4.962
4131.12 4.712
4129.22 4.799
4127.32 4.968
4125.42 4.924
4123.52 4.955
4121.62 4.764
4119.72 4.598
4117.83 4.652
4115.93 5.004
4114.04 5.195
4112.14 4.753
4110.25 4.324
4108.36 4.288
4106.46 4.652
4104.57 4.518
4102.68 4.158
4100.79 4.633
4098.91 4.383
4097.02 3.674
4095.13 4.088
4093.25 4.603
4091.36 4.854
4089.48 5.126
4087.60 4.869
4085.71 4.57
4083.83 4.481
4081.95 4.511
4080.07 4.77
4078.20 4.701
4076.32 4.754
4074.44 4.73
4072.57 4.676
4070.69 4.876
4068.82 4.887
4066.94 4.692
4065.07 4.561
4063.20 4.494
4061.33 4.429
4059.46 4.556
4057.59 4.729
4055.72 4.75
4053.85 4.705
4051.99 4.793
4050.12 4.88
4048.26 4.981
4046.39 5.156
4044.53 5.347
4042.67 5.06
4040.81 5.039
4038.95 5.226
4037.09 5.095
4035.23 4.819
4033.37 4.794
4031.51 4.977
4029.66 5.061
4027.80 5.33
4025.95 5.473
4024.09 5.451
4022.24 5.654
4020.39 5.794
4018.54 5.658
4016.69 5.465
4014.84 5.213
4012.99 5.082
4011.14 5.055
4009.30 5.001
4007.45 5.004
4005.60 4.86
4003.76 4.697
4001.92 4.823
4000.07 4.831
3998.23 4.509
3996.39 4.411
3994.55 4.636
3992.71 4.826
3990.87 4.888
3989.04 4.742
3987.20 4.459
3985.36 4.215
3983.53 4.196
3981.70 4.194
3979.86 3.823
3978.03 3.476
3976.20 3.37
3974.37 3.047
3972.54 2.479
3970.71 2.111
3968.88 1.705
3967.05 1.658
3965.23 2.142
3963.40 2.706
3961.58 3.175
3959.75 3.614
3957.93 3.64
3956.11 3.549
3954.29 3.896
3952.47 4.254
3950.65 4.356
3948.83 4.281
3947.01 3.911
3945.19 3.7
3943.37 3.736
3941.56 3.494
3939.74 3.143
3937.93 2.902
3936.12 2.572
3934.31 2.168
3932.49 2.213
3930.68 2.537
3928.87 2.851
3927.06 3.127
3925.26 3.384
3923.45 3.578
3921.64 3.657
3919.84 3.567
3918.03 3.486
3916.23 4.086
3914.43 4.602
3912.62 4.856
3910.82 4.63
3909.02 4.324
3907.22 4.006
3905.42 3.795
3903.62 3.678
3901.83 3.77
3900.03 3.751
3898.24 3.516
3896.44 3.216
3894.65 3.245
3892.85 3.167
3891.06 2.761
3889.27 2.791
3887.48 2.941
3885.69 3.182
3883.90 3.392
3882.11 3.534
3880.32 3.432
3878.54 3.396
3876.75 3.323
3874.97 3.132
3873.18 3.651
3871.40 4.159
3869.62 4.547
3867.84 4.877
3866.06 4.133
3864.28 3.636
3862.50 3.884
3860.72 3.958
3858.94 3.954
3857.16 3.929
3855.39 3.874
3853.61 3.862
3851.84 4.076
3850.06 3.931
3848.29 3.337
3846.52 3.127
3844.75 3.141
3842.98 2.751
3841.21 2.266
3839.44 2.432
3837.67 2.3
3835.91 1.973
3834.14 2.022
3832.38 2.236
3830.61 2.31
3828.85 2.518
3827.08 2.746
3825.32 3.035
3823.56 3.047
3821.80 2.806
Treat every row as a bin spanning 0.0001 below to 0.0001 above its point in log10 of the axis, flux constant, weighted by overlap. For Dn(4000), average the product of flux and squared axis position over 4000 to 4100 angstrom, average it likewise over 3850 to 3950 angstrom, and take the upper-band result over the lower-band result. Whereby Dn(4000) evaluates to 1.5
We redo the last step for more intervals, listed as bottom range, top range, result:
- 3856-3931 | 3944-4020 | 1.16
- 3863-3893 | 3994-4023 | 1.52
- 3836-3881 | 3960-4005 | 1.12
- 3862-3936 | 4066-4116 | 1.43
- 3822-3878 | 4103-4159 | 1.70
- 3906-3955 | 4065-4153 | 1.44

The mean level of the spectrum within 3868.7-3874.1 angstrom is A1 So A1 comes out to 4.12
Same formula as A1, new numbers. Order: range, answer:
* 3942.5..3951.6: 3.99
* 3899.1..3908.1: 3.8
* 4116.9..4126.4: 4.78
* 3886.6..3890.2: 2.87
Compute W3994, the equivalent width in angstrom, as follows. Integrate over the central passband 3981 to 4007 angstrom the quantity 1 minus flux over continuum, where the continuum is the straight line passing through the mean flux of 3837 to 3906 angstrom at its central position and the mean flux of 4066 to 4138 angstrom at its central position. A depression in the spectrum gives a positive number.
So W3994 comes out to -2.97 angstrom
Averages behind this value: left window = 3.49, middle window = 4.6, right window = 4.7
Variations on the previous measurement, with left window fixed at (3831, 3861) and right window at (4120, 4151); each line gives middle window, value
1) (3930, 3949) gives 3.04 angstrom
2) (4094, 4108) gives 1.30 angstrom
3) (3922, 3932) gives 1.46 angstrom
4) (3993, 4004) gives -1.55 angstrom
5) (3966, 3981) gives 4.59 angstrom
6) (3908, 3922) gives -2.48 angstrom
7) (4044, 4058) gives -1.56 angstrom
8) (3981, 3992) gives -1.25 angstrom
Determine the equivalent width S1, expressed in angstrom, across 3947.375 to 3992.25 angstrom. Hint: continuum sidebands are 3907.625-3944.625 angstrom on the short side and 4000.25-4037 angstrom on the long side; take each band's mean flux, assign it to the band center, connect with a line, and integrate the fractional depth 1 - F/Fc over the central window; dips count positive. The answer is 7.8 angstrom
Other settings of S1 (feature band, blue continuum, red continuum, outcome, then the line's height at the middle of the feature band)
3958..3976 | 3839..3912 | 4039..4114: 6.53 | 4.08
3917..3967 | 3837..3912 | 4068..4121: 7.55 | 3.88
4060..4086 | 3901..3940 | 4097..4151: -1.07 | 4.47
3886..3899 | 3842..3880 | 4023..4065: 2.83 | 3.95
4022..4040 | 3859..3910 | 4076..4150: -3.45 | 4.34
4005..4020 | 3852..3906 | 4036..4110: -2.87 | 4.36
